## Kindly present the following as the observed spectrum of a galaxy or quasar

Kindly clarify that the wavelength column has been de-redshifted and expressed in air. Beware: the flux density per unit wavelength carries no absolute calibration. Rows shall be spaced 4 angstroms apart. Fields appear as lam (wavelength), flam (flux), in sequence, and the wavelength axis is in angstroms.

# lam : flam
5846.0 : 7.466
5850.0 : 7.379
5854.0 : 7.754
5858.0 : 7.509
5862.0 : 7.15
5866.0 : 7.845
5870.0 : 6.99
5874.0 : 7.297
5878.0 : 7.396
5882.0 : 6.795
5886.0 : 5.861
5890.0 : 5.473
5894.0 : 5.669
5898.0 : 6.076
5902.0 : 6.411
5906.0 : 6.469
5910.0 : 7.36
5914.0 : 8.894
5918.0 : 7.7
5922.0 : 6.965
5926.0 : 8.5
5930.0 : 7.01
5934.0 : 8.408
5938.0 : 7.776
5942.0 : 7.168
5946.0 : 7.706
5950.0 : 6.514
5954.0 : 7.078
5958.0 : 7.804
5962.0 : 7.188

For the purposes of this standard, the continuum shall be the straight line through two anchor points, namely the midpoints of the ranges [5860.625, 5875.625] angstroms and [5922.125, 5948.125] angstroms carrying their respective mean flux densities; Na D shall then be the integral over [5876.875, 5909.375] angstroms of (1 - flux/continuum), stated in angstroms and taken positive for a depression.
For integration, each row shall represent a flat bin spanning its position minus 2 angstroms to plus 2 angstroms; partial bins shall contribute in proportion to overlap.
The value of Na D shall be 5.14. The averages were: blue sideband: 7.33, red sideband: 7.7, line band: 6.28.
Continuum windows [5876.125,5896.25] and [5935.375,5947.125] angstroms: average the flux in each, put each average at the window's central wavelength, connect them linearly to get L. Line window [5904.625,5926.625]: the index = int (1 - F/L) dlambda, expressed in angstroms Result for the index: -2.1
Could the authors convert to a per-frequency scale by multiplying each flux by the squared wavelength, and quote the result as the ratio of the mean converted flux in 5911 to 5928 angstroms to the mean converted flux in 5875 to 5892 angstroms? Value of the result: 1.25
